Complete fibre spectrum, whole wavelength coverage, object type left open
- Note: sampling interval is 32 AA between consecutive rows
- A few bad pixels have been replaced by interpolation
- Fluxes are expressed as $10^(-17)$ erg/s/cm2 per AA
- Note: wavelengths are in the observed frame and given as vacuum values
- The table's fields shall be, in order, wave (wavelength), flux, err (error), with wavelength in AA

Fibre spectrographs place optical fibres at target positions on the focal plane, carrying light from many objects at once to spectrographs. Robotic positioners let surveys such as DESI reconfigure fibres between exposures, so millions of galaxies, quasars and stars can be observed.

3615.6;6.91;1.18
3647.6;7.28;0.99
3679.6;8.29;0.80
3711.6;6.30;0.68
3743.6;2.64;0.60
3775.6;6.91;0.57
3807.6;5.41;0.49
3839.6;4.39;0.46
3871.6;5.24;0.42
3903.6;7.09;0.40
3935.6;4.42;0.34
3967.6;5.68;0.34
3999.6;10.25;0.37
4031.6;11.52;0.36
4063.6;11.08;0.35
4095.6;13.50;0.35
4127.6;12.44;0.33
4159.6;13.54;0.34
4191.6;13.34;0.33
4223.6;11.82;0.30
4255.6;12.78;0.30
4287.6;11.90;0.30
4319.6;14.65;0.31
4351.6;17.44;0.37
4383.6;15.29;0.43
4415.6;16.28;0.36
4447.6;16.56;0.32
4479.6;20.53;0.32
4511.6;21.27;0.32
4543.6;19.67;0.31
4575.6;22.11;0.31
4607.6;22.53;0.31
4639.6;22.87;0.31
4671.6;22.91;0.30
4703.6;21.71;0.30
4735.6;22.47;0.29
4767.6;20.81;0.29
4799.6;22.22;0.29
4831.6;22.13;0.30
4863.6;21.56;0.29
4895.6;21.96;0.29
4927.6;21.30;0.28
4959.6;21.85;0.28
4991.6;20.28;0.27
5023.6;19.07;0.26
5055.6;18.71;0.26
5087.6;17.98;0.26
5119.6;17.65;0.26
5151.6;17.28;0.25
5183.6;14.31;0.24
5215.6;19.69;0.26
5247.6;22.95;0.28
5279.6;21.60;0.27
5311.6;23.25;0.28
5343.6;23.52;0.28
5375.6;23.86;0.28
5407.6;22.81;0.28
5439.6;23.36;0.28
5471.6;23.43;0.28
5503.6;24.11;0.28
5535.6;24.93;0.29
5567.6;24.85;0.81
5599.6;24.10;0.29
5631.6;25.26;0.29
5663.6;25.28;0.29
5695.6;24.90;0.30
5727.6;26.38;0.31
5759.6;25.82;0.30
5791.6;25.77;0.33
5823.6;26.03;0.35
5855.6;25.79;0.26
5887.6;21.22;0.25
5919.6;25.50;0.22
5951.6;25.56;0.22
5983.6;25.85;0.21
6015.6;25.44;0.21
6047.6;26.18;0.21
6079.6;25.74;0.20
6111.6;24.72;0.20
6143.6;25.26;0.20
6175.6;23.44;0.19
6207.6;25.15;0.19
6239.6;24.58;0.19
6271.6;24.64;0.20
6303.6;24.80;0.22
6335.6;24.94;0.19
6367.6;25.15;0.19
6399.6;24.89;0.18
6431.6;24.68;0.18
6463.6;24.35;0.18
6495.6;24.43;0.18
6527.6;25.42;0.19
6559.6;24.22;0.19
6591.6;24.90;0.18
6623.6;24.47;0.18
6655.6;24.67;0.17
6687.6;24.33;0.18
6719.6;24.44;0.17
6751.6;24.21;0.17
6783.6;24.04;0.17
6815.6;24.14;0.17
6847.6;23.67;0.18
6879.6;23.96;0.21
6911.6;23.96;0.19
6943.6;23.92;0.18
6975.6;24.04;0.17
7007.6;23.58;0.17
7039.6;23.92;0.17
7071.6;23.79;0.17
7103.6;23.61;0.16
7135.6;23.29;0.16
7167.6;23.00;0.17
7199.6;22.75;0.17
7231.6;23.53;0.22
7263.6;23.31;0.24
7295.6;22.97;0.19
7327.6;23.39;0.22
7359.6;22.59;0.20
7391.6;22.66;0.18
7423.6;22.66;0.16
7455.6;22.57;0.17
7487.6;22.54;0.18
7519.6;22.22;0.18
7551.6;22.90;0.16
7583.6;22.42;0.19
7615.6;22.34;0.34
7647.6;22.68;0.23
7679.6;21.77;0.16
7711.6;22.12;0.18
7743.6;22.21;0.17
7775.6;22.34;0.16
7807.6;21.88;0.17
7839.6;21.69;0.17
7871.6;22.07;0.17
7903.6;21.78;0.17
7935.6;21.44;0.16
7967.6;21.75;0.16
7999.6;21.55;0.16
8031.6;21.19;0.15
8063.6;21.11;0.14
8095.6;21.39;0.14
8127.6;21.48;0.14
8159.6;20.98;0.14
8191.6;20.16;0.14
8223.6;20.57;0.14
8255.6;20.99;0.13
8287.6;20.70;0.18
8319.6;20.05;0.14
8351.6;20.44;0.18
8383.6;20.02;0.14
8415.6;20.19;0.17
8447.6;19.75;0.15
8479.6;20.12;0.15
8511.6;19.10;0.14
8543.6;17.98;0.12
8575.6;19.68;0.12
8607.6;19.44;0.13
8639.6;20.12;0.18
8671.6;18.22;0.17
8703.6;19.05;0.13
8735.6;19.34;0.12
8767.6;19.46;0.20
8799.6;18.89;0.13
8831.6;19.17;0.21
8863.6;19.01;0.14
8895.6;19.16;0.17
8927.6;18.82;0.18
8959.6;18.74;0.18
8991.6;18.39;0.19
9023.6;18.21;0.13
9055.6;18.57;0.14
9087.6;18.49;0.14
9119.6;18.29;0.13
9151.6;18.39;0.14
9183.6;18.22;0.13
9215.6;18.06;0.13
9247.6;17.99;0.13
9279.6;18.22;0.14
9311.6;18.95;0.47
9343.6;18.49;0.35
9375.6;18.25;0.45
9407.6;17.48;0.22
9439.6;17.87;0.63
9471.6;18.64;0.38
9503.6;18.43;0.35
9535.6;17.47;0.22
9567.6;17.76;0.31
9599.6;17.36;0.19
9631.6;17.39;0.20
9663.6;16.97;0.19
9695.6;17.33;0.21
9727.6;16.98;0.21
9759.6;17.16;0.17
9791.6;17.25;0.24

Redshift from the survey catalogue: 0.00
